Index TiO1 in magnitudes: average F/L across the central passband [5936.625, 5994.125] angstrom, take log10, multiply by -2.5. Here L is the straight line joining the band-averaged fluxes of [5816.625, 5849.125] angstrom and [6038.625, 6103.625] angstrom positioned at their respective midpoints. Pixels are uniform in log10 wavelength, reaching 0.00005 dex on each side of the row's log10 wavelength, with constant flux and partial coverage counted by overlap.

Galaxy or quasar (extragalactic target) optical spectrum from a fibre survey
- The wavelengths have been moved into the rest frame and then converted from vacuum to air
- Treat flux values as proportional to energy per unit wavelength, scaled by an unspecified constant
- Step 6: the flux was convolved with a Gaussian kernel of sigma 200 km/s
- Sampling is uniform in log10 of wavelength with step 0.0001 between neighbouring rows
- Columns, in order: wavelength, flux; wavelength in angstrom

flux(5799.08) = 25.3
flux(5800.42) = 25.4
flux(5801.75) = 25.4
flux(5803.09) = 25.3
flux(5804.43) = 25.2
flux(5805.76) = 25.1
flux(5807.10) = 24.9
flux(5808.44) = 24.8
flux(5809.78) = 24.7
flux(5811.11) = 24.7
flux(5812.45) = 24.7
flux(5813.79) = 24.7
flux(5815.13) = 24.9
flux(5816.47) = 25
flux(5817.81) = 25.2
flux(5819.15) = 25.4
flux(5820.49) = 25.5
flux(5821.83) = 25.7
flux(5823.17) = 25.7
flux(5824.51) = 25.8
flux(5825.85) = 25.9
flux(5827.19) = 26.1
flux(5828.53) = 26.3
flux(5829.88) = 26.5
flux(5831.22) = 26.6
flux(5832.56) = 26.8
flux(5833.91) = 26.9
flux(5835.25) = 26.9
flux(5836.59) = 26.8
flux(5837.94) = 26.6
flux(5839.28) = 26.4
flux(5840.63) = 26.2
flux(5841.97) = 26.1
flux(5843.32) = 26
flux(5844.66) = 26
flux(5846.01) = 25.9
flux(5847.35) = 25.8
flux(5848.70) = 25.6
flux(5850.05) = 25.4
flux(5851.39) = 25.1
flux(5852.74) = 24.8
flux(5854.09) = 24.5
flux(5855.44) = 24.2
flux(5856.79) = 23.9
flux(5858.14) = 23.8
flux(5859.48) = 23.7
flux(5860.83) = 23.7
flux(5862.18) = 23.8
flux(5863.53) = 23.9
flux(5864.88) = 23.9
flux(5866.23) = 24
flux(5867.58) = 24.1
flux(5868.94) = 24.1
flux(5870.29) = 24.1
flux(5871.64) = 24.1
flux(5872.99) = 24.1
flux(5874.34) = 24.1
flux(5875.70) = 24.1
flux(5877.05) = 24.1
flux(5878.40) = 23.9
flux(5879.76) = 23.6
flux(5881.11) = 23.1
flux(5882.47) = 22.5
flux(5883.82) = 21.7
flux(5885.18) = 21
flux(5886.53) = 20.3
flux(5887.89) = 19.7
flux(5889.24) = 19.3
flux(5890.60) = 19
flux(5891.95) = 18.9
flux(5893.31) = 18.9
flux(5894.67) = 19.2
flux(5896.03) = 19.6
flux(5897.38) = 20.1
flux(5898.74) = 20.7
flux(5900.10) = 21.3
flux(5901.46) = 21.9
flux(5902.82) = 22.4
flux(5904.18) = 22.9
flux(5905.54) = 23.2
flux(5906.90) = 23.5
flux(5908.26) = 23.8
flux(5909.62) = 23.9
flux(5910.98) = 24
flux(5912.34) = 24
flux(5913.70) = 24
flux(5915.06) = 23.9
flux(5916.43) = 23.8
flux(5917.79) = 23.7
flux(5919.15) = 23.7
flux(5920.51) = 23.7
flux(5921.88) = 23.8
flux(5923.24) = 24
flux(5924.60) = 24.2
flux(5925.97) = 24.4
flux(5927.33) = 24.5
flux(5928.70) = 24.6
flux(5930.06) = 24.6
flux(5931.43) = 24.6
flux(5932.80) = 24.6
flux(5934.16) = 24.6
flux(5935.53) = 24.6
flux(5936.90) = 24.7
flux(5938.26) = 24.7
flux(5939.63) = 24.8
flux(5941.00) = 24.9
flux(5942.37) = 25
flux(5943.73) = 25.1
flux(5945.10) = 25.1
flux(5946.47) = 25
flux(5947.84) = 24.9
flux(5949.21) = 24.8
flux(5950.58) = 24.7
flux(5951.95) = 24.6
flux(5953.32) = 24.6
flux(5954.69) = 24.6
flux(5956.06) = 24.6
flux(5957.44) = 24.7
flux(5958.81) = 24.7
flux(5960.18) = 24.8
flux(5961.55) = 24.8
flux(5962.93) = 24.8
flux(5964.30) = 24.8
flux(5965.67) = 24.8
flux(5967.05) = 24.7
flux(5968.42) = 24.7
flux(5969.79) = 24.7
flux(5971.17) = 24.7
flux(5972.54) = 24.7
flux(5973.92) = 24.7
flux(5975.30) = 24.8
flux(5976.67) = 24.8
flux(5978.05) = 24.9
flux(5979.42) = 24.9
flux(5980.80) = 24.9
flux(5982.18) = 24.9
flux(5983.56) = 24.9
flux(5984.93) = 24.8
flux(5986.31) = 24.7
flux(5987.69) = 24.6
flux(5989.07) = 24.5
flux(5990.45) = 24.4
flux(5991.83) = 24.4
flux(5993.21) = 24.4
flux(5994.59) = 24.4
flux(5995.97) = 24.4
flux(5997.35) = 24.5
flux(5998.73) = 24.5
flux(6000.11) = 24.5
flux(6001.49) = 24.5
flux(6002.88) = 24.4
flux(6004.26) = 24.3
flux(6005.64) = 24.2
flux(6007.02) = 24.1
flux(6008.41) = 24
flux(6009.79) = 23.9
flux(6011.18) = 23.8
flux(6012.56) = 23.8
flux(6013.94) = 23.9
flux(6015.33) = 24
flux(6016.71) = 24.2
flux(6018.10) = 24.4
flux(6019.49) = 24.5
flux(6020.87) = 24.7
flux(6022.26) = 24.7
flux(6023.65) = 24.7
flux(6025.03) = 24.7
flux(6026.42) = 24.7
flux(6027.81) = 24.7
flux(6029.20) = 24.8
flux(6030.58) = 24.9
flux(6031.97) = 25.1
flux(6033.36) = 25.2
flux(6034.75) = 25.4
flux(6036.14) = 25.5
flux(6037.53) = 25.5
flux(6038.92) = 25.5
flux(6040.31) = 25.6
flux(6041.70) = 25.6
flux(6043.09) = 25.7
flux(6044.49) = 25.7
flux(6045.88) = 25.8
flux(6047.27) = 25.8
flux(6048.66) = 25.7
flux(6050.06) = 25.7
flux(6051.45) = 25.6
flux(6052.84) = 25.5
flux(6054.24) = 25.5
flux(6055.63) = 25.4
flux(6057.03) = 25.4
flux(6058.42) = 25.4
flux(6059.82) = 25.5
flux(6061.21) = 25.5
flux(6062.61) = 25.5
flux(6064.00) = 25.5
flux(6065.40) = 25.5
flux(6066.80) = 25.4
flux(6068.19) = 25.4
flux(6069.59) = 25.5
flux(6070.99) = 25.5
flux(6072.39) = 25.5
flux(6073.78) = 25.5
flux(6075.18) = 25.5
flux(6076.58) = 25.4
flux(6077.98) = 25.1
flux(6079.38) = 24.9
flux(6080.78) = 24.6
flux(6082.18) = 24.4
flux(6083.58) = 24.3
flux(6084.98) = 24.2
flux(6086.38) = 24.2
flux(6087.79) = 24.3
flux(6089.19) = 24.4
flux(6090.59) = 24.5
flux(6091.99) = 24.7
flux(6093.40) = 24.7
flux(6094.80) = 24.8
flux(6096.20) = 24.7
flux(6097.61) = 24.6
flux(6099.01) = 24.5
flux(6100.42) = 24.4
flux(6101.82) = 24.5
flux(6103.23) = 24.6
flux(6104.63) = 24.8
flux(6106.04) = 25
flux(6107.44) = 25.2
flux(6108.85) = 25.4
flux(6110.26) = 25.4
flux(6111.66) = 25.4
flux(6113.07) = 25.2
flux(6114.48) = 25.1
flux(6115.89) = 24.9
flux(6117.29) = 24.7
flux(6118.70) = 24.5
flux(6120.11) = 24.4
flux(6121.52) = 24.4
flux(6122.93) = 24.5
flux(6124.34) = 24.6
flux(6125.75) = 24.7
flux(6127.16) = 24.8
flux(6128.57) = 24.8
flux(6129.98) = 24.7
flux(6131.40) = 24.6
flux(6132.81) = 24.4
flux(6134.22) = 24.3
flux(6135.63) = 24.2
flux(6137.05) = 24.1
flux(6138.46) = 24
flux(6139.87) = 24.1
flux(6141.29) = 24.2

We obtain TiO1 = 0.035 mag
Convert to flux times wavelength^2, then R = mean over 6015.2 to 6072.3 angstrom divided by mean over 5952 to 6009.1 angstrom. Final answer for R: 1.05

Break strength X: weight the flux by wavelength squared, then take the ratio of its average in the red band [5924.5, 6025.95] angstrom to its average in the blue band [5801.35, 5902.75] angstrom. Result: 1.06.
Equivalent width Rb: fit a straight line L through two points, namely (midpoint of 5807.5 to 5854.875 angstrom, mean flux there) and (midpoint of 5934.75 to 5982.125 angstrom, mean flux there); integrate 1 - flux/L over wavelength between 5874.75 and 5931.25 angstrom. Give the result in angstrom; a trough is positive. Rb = 5.9 angstrom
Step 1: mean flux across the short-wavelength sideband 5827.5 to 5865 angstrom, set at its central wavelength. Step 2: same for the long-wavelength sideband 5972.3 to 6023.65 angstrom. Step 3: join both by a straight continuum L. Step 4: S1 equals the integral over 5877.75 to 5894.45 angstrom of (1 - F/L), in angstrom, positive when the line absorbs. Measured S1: 2.8 angstrom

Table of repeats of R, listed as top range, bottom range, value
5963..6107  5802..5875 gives 1.05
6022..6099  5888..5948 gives 1.14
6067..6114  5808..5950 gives 1.11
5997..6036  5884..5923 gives 1.16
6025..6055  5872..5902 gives 1.25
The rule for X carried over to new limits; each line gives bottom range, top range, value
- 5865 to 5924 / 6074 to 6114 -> 1.17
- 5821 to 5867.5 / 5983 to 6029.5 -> 1.01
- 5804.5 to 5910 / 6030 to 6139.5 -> 1.13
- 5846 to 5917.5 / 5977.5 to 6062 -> 1.13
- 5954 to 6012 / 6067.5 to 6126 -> 1.05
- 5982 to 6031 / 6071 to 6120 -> 1.05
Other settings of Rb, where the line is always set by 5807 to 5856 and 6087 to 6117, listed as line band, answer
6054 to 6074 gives -0.4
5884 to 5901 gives 3.7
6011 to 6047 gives 0.2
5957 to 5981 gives 0.4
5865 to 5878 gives 0.7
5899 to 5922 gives 1.9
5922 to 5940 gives 0.6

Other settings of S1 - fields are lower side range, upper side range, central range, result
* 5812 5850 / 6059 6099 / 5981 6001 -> 0.59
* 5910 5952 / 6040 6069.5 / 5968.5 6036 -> 1.39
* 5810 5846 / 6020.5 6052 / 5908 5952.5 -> 2.05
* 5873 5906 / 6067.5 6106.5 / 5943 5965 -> -2.14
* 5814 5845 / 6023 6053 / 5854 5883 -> 2.28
